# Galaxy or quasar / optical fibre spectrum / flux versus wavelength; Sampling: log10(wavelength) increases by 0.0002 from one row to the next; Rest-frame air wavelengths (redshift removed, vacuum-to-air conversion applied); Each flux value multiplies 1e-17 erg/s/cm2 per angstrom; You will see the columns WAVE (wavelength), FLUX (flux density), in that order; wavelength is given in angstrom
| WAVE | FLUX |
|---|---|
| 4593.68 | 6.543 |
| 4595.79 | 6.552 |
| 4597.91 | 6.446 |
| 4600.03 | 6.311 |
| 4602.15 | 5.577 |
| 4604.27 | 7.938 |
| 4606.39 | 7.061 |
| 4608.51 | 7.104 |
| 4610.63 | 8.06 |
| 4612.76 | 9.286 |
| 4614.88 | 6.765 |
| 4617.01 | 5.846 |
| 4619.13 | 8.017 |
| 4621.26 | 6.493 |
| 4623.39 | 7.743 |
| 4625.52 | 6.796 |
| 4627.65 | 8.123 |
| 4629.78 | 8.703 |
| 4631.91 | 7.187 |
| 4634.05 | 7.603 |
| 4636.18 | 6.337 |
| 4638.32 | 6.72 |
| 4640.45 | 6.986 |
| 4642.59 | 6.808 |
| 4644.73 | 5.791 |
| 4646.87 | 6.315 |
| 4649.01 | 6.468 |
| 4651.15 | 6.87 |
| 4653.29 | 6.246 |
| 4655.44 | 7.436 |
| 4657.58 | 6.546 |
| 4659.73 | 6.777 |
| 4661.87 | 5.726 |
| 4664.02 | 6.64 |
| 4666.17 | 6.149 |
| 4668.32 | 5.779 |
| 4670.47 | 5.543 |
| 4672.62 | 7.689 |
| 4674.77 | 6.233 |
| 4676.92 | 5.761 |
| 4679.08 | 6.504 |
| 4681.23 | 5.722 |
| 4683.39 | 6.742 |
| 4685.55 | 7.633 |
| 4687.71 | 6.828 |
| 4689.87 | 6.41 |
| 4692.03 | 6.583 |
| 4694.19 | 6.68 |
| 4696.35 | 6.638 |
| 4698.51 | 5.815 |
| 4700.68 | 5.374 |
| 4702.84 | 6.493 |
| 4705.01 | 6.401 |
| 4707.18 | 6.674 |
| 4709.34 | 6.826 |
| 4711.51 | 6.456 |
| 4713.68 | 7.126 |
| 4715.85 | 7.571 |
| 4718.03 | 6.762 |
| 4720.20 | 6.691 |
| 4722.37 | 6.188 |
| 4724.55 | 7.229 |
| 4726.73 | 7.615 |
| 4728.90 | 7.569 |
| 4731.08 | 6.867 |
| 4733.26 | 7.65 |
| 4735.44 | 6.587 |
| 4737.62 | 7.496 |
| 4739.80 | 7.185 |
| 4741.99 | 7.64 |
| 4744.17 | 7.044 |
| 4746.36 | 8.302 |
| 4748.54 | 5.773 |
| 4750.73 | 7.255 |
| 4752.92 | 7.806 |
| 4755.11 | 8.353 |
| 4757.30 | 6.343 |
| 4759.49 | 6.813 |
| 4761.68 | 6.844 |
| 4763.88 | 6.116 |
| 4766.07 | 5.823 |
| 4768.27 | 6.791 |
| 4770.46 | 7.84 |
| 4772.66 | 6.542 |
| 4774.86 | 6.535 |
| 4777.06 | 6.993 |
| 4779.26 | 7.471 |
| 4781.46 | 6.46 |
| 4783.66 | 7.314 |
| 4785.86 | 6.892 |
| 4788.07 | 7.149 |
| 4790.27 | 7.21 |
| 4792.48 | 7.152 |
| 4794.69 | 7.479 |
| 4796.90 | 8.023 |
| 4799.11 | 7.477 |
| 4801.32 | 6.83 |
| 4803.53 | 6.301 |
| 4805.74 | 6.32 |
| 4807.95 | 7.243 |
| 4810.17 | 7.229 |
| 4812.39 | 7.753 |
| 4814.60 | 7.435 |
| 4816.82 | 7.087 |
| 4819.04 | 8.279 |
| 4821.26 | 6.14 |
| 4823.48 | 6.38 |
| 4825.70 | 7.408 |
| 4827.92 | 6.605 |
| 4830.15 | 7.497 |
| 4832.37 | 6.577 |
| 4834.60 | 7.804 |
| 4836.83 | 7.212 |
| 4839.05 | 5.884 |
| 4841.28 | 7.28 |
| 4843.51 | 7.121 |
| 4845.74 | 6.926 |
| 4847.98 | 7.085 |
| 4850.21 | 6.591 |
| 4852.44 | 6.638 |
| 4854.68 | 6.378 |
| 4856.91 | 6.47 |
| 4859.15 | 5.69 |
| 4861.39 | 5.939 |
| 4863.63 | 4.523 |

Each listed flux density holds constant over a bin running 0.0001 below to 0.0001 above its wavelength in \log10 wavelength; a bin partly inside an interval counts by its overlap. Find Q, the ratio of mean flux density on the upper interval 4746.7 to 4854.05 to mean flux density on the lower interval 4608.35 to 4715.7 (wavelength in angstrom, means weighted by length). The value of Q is 1.04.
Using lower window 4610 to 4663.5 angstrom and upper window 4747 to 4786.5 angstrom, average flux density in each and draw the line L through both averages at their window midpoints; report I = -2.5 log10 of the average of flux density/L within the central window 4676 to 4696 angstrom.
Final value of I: 0.07 mag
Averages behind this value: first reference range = 7.01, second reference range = 6.9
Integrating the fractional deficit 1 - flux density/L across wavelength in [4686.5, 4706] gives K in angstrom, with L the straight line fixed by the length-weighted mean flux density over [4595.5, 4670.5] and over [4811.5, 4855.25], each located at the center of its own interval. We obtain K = 1.55 angstrom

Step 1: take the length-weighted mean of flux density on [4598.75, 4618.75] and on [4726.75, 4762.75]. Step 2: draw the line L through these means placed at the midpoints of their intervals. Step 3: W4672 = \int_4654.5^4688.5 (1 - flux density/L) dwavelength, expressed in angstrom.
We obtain 3.3 angstrom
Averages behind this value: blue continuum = 7.13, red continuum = 7.23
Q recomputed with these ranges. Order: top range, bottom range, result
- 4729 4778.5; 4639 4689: 1.09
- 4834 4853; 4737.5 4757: 0.94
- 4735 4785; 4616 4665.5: 1.02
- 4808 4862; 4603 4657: 0.97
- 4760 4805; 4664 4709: 1.09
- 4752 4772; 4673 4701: 1.08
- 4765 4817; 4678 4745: 1.04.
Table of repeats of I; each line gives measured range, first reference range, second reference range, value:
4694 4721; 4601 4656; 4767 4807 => 0.08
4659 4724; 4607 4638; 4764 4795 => 0.11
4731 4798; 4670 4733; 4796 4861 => -0.05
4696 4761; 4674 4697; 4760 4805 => -0.04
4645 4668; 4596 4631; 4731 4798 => 0.12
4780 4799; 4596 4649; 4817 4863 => -0.06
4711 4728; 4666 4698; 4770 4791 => -0.05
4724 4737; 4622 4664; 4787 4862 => -0.05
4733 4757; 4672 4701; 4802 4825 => -0.09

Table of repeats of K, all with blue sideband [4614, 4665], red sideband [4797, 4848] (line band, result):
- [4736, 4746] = -0.6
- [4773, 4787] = 0.2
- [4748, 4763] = -0.2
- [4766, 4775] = 0.2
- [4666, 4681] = 1.5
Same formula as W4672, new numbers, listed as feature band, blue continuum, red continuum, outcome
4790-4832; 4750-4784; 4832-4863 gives -2.2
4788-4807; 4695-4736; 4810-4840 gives -0.2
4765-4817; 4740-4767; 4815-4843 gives -0.2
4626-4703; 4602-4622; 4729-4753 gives 7.0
